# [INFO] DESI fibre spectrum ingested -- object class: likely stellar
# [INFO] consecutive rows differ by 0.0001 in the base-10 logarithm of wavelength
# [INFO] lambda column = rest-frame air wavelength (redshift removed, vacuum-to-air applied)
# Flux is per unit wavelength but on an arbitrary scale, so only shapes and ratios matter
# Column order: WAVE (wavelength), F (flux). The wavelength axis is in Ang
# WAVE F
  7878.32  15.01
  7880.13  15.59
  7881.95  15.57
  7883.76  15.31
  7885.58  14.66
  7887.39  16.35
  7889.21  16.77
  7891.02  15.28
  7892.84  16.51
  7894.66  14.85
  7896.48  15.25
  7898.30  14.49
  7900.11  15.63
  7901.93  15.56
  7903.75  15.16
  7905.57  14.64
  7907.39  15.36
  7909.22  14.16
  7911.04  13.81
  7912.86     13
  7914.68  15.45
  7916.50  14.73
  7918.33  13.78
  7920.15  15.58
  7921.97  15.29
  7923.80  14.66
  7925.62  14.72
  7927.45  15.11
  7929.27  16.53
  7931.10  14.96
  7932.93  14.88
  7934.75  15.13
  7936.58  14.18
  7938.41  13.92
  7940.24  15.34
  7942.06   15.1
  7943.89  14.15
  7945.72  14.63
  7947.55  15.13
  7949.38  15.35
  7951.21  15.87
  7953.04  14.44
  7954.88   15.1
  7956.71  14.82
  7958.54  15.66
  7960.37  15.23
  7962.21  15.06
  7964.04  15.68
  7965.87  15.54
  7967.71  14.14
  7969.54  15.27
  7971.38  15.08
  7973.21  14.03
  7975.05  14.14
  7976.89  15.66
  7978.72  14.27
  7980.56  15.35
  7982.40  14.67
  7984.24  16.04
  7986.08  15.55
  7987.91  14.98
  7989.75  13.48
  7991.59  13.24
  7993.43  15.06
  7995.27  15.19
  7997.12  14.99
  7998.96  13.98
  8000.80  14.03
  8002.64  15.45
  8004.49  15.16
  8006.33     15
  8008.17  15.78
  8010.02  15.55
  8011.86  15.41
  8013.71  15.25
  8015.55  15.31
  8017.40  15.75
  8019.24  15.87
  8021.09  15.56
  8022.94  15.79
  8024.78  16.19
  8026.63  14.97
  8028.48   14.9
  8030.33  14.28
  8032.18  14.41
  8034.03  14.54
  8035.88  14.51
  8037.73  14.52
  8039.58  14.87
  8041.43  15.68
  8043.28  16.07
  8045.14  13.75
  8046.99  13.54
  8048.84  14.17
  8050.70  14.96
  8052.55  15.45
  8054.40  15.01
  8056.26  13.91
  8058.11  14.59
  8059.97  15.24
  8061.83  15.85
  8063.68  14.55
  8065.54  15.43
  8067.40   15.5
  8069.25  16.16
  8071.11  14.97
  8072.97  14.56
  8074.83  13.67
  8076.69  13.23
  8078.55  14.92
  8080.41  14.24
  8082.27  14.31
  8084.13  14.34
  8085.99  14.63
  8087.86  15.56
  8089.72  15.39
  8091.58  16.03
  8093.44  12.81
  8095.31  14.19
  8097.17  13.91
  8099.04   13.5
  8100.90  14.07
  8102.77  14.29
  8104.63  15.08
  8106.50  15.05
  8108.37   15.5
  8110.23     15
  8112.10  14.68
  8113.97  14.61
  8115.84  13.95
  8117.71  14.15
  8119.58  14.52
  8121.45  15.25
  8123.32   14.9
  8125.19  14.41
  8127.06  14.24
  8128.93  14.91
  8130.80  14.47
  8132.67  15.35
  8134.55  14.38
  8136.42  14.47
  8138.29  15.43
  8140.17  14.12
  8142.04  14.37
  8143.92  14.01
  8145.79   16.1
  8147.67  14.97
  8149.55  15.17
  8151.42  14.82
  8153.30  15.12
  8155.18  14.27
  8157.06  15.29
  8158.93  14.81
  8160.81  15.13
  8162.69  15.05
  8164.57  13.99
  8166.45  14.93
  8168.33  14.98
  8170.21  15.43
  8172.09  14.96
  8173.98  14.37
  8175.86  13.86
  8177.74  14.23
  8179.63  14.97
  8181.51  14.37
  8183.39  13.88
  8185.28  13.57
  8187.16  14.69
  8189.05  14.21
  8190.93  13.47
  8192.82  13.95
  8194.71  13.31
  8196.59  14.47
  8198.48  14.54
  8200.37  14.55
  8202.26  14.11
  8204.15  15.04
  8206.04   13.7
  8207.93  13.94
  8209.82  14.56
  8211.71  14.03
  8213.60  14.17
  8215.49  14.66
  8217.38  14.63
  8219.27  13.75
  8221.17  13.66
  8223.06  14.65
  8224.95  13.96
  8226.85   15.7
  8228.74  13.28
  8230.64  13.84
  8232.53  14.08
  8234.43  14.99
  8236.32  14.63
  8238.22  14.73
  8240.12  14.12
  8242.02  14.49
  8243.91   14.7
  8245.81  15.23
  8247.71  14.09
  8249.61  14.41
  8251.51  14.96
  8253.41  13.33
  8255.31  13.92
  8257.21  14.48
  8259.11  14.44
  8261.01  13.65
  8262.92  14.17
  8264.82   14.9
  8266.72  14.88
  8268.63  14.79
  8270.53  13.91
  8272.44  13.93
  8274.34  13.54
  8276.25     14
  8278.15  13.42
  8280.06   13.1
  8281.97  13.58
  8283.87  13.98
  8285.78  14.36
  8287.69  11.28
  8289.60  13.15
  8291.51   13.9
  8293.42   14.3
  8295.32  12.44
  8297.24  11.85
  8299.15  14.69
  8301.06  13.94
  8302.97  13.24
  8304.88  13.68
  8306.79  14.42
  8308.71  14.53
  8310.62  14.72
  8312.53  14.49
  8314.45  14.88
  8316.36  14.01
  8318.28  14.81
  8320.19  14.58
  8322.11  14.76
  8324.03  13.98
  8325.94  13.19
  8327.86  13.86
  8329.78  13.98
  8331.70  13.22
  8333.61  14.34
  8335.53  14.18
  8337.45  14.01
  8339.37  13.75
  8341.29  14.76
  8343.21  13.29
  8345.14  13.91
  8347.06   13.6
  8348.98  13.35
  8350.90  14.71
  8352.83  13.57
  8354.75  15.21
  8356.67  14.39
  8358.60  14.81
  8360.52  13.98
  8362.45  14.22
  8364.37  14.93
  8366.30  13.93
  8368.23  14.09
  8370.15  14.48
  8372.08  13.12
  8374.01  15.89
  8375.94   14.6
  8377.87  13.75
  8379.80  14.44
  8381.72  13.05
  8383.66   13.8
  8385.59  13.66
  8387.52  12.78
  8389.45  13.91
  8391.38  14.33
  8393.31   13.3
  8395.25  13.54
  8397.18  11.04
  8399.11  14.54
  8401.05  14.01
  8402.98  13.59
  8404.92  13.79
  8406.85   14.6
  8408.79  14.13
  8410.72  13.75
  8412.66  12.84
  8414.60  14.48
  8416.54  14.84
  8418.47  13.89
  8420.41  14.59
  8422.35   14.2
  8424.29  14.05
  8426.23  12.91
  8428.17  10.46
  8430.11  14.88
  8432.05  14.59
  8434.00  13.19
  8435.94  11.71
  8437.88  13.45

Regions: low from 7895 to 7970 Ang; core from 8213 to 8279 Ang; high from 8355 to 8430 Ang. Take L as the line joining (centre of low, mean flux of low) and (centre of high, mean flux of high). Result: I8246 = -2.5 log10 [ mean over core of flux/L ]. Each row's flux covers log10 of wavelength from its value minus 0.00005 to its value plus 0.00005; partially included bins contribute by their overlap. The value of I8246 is -0.01 mag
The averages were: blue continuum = 14.9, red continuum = 13.9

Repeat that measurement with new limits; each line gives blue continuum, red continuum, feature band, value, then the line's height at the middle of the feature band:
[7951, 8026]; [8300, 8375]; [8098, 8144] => 0.01 mag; 14.7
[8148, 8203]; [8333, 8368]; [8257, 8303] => 0.04 mag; 14.3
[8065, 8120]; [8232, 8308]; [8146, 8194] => -0.02 mag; 14.3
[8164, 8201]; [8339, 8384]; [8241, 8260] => -0.01 mag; 14.3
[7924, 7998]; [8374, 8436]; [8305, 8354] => -0.01 mag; 13.9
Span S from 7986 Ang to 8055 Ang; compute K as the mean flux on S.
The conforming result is 14.9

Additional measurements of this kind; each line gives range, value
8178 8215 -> 14.2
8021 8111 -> 14.8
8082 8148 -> 14.6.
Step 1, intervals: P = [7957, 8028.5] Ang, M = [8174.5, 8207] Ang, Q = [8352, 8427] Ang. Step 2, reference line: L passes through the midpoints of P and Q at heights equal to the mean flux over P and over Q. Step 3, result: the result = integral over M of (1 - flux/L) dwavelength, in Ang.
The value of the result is 0.80 Ang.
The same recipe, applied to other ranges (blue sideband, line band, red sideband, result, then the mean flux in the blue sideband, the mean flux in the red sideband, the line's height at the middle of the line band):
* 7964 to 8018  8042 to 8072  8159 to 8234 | -0.4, 15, 14.3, 14.8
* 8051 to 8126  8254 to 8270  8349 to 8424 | -0.1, 14.7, 14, 14.3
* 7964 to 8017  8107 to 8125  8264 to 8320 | -0.3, 14.9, 13.9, 14.5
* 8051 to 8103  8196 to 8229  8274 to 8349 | -0.3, 14.7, 13.8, 14.2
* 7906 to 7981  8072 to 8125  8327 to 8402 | 0.1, 14.9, 14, 14.5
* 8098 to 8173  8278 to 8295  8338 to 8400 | 1.0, 14.7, 14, 14.2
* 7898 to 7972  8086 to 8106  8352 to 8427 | 0.1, 14.9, 14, 14.6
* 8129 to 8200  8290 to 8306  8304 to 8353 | 0.8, 14.6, 14.1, 14.2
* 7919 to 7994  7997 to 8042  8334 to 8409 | -0.9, 14.9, 14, 14.8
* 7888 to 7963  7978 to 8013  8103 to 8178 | 0.0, 15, 14.8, 14.9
